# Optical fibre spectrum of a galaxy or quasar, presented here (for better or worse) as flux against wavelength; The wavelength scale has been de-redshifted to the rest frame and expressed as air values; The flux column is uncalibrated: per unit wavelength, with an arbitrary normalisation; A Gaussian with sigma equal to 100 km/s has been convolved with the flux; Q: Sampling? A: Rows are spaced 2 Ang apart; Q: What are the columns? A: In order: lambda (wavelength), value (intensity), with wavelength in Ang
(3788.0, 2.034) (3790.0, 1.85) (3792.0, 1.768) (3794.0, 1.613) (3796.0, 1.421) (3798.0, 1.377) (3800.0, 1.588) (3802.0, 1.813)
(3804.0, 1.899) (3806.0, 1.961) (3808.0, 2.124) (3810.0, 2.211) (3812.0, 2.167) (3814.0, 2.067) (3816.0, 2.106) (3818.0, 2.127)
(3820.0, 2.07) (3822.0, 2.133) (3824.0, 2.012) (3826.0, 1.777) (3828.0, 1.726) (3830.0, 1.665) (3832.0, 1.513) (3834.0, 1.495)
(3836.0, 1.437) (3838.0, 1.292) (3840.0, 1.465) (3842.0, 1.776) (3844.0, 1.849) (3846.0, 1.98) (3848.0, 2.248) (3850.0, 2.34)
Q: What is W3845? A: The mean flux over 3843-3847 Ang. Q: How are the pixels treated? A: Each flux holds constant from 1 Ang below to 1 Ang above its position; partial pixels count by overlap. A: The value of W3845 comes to 1.91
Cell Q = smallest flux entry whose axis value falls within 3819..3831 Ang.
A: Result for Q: 1.665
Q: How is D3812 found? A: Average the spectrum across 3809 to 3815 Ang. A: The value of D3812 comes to 2.15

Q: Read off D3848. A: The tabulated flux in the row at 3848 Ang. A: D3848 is 2.248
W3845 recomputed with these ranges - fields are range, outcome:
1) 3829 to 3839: 1.48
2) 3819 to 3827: 2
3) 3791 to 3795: 1.69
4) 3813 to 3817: 2.09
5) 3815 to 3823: 2.11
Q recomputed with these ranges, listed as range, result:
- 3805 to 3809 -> 1.961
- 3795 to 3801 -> 1.377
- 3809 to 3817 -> 2.067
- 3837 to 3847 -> 1.292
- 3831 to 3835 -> 1.495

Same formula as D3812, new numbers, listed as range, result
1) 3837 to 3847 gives 1.67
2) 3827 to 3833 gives 1.63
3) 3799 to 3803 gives 1.7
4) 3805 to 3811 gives 2.1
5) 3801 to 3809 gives 1.95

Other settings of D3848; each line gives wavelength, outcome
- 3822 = 2.133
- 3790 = 1.85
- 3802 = 1.813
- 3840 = 1.465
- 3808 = 2.124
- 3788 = 2.034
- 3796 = 1.421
